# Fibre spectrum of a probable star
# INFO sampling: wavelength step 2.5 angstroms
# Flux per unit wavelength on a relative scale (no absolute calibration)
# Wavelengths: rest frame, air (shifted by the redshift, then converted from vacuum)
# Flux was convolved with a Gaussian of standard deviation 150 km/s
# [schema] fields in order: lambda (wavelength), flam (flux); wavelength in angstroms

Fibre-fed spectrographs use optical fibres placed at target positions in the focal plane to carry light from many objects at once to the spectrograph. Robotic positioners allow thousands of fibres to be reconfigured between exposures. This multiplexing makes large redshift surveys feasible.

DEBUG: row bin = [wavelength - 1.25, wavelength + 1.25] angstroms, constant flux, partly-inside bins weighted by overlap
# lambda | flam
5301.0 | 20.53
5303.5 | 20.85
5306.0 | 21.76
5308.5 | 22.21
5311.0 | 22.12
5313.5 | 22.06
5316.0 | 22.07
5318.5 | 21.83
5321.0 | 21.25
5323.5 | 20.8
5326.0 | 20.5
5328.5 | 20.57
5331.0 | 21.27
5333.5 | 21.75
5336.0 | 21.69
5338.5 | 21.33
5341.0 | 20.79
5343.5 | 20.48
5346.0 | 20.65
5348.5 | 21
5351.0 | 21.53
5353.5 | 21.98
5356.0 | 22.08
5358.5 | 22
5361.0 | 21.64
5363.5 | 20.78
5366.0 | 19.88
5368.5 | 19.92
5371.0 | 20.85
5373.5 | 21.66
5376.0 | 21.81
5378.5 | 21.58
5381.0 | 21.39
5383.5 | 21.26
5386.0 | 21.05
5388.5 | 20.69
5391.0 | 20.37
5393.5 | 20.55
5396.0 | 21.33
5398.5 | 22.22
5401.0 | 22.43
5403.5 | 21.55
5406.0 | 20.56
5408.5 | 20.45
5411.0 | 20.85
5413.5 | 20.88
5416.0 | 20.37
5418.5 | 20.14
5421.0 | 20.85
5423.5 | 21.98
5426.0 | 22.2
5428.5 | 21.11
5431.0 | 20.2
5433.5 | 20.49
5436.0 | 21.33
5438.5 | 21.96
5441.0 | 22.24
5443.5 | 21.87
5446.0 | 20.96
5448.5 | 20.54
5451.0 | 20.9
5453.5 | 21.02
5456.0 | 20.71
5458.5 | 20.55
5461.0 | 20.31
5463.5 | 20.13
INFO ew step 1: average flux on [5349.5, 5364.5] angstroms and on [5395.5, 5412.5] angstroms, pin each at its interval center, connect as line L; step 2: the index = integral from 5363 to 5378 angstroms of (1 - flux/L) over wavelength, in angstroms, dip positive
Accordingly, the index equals 0.5 angstroms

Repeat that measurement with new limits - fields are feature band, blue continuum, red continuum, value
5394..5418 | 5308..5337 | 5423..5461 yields 0.1 angstroms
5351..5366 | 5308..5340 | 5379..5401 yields -0.1 angstroms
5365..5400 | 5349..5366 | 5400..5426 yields 0.4 angstroms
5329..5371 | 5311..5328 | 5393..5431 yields 0.4 angstroms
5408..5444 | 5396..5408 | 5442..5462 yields 0.2 angstroms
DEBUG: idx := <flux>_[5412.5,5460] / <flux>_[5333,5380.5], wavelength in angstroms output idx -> 0.99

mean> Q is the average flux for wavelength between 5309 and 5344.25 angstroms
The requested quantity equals 21.4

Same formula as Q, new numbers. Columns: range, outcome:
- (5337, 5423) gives 21.1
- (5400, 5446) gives 21.2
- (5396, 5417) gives 21.2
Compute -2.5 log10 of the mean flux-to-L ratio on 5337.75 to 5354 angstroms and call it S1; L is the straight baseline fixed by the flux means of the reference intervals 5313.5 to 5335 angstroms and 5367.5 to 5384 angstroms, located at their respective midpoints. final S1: 0.01 mag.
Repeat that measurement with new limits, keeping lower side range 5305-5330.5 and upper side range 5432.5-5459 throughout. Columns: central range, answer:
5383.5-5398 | 0.02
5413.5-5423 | 0.03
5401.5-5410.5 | 0.01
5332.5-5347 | 0.02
